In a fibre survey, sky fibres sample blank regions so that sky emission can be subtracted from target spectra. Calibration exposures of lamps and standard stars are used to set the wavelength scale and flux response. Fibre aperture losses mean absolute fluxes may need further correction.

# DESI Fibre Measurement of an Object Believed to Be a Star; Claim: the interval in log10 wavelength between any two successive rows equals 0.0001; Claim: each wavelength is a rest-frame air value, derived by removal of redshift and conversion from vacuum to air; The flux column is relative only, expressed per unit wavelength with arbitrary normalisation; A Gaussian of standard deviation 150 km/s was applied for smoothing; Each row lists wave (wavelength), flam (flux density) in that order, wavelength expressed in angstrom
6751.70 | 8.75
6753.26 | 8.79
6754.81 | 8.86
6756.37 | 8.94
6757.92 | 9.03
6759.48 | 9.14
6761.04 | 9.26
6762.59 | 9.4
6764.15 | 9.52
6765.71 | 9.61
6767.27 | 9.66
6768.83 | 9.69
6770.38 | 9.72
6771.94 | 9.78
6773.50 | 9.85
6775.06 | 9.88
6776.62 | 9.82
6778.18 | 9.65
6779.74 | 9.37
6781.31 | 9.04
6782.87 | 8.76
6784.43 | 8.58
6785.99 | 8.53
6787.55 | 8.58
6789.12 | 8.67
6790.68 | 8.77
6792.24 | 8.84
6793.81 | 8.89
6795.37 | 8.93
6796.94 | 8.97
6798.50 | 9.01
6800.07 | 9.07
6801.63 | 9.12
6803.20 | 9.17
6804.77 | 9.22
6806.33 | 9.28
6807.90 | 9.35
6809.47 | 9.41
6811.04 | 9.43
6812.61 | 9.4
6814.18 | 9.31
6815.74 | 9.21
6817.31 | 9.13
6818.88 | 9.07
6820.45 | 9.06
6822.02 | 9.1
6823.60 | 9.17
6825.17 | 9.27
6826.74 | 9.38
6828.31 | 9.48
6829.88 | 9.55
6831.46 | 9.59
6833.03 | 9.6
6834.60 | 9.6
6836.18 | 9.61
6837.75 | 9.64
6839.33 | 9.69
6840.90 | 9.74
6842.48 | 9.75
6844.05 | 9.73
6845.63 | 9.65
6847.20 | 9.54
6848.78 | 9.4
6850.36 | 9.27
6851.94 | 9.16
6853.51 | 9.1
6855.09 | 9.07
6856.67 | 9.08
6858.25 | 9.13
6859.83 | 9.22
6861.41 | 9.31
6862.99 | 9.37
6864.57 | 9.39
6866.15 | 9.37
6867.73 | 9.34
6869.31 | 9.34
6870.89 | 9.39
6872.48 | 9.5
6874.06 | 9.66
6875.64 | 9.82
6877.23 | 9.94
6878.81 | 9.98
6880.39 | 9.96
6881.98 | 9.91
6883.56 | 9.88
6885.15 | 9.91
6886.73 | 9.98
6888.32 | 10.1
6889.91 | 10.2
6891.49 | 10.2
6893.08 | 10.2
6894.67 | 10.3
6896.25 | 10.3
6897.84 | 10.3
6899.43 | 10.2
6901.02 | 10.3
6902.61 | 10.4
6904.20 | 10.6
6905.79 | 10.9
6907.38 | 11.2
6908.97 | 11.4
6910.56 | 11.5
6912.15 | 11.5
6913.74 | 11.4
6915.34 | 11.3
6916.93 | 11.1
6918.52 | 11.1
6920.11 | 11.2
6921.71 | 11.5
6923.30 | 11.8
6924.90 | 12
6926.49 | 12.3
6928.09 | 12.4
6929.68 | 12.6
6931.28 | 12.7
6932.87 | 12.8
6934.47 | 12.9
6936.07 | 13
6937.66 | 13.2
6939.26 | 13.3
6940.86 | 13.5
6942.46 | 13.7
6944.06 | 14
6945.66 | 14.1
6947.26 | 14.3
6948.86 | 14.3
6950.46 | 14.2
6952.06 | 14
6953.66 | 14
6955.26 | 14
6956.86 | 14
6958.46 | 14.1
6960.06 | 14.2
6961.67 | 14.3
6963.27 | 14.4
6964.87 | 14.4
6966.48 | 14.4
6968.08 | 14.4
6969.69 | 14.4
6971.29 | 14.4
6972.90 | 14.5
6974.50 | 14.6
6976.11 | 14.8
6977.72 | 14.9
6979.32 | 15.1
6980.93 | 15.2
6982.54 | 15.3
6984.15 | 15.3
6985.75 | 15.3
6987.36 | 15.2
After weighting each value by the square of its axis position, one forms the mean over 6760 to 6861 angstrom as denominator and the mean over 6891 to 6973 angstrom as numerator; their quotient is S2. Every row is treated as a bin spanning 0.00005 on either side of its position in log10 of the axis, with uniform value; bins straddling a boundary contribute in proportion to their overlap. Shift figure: 1.4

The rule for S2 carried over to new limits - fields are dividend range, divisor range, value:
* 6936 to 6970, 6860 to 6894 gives 1.47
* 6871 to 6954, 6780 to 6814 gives 1.32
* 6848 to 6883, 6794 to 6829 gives 1.04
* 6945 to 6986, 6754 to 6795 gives 1.66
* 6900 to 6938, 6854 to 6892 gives 1.23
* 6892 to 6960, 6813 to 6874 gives 1.34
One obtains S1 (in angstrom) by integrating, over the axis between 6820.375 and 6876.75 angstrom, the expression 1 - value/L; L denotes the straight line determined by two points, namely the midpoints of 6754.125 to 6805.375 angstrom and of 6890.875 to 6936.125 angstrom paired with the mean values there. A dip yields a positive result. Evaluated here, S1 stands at 4.7 angstrom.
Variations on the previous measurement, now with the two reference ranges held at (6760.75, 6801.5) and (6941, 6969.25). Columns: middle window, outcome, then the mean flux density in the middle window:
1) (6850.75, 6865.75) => 2.89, 9.21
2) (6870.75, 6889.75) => 3.42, 9.86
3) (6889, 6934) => 5.97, 11.2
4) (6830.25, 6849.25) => 2.18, 9.63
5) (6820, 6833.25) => 1.46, 9.35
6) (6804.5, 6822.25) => 1.54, 9.26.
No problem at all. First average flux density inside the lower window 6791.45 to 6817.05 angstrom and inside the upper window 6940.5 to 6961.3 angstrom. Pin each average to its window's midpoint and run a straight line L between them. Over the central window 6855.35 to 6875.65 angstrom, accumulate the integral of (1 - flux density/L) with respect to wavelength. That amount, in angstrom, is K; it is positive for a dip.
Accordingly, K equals 3.4 angstrom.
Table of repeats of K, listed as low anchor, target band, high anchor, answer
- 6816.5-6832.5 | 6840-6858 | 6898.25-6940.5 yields 0.92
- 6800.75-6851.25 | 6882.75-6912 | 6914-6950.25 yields 2.92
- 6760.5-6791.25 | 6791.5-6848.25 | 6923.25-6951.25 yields 5.66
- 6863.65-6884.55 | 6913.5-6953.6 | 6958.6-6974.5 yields -0.25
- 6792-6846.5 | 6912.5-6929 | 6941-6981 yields 1.65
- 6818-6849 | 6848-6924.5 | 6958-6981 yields 8.65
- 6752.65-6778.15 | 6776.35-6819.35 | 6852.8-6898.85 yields 1.98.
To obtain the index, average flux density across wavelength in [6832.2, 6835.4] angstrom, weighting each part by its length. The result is 9.6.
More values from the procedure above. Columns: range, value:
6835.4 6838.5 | 9.64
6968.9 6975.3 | 14.5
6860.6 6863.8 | 9.34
